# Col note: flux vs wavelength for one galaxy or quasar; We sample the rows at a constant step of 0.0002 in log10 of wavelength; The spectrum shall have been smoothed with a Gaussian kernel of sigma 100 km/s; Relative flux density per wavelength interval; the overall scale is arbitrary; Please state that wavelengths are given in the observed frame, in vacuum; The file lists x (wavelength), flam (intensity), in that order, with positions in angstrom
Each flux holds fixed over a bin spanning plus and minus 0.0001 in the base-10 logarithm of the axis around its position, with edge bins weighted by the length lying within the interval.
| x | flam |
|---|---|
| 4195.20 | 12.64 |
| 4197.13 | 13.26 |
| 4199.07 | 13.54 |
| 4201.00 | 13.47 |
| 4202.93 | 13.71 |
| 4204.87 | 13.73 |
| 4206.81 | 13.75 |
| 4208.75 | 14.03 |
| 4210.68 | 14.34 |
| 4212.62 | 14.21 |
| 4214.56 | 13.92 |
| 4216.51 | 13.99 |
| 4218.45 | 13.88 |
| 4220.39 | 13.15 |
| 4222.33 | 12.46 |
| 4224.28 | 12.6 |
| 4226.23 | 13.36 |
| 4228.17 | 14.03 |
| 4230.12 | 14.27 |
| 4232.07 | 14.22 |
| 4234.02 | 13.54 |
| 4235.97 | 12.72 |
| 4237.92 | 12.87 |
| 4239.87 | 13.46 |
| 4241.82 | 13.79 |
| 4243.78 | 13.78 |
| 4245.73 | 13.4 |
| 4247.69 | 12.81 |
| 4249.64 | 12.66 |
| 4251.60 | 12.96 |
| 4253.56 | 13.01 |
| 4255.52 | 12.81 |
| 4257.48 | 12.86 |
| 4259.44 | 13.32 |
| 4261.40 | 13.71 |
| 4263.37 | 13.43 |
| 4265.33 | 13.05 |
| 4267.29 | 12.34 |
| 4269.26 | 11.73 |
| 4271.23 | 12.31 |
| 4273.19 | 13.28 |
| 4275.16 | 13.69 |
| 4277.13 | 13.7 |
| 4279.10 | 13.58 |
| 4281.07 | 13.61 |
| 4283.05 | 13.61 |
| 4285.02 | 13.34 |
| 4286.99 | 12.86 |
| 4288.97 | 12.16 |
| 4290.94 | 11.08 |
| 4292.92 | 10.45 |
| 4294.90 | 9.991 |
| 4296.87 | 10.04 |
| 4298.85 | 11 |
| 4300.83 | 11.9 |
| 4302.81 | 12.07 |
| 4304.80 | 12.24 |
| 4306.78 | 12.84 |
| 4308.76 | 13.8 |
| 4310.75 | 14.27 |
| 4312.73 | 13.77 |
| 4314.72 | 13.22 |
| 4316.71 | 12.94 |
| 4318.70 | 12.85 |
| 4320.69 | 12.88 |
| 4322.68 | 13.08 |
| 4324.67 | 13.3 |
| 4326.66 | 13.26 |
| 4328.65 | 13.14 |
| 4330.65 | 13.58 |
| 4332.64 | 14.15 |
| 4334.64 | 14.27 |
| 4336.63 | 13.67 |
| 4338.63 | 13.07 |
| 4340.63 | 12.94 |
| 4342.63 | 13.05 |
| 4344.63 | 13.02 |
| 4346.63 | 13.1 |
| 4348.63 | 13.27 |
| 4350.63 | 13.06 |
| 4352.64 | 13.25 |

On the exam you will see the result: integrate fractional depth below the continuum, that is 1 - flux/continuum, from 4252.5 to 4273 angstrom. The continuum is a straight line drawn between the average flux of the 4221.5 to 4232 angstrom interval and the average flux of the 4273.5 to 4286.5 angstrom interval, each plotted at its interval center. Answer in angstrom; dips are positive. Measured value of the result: 1.0 angstrom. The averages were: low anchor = 13.4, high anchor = 13.5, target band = 12.9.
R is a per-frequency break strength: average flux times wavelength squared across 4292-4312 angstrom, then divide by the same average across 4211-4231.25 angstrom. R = 0.91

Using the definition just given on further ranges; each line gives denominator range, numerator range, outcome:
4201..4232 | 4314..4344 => 1.02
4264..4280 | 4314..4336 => 1.05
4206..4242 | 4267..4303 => 0.93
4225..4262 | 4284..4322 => 0.95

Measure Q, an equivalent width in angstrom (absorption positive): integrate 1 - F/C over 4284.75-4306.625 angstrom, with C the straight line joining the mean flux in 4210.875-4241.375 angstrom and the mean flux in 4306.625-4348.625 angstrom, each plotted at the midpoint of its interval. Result 3.0 angstrom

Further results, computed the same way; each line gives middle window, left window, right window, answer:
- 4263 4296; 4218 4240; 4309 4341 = 2.0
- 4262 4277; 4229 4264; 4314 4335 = 0.5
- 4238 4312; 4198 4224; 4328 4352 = 4.3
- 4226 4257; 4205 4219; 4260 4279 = 0.4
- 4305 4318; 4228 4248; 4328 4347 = 0.1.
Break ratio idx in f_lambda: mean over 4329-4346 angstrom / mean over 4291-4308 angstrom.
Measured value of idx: 1.19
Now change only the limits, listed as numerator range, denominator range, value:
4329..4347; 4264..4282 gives 1.03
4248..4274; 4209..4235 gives 0.94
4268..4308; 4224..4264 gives 0.92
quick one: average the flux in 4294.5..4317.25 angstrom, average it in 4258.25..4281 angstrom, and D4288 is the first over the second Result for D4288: 0.9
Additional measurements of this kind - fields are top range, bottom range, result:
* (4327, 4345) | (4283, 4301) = 1.17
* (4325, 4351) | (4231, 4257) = 1.01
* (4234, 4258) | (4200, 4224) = 0.96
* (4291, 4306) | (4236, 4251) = 0.84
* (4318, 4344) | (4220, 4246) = 0.99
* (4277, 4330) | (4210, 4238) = 0.93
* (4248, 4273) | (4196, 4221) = 0.93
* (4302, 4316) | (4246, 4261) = 1.02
